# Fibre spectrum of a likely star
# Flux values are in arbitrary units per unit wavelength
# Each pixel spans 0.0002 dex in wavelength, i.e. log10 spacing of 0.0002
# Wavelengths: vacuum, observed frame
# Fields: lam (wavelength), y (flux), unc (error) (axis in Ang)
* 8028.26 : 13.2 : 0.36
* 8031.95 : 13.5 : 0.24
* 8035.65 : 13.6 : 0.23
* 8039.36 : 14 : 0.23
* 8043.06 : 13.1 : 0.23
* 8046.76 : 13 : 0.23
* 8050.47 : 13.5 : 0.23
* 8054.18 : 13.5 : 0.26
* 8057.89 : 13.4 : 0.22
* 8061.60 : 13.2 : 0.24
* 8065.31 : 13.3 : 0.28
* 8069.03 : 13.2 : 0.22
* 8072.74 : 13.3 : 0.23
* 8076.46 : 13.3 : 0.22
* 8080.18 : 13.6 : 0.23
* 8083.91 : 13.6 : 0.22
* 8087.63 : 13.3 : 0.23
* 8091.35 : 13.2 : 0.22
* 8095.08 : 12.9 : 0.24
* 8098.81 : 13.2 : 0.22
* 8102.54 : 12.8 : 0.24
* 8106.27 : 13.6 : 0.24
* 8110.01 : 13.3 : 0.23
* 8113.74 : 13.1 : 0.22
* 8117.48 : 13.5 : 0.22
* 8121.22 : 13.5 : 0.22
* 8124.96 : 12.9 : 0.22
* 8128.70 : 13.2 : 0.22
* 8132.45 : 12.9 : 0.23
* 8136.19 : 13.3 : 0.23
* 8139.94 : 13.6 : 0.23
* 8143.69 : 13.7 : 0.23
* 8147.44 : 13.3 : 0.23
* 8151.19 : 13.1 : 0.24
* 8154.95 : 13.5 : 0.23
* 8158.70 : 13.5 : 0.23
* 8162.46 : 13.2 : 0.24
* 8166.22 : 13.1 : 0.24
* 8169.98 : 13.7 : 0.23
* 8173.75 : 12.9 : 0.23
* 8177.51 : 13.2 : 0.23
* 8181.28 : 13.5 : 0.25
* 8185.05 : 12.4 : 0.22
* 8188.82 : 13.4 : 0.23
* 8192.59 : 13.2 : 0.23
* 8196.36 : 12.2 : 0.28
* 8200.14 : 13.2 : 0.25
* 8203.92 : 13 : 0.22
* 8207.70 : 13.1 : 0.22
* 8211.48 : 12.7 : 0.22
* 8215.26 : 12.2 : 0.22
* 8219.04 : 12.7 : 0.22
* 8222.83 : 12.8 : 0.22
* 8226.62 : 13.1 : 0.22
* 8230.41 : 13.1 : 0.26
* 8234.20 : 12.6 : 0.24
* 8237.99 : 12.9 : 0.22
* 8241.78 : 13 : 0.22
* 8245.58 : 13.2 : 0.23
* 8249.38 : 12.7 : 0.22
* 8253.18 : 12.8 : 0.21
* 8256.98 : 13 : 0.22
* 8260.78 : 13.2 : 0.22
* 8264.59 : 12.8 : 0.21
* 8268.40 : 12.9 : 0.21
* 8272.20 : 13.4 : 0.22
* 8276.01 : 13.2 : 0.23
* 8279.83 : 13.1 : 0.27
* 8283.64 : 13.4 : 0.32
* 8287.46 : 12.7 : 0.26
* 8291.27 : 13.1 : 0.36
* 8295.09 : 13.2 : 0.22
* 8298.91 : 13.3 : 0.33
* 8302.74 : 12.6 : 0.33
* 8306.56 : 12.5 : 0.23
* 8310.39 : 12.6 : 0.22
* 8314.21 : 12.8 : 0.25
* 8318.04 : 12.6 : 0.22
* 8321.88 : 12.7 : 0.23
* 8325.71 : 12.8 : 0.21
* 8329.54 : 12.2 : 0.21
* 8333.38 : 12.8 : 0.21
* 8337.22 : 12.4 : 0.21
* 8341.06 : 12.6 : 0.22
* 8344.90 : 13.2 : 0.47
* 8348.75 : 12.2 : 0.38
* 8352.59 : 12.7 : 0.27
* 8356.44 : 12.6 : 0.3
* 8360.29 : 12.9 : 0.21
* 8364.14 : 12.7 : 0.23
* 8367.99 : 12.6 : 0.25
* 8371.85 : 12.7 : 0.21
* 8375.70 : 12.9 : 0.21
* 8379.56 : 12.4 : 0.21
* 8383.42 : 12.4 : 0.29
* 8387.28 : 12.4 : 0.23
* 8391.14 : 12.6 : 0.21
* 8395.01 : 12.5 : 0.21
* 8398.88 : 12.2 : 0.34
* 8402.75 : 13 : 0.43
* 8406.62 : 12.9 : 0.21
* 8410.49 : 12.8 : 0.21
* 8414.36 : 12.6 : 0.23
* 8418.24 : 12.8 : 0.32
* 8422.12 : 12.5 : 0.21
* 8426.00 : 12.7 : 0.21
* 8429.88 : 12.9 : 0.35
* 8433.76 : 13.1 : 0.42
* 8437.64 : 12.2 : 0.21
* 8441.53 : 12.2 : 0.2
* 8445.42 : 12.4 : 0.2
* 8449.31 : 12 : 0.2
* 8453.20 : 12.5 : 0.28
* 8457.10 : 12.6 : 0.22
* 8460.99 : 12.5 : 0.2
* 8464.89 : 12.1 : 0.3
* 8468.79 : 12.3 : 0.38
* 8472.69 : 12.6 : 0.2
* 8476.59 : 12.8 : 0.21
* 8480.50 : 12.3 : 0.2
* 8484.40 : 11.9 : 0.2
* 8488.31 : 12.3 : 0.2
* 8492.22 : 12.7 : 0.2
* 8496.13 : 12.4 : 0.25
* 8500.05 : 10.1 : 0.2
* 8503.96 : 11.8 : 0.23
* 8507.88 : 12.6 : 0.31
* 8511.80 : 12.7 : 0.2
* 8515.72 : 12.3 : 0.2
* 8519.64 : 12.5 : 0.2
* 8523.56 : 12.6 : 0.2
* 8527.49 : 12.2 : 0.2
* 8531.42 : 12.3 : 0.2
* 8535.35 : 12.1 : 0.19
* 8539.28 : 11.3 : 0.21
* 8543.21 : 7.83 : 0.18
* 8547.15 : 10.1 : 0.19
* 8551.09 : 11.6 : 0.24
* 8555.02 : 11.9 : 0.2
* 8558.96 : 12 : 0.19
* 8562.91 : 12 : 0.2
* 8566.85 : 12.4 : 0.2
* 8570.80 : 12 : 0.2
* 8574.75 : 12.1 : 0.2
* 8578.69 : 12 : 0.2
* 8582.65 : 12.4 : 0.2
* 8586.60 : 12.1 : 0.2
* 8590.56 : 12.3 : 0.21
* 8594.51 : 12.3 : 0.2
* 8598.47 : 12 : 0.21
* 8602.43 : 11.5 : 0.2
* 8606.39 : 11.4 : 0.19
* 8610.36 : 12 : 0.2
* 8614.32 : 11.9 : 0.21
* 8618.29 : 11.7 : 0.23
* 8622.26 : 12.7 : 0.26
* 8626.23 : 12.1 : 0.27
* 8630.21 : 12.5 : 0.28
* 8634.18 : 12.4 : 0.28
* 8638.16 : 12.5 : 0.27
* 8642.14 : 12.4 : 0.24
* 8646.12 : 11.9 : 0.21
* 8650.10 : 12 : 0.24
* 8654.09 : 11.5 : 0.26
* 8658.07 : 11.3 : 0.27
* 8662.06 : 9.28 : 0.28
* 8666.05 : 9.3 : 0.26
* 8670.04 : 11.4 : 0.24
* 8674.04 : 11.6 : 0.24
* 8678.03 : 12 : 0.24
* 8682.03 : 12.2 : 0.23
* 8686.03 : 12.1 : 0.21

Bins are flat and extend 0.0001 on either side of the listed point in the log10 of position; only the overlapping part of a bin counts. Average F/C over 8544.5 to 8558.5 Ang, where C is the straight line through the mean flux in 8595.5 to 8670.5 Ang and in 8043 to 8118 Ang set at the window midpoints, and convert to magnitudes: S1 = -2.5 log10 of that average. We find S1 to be 0.07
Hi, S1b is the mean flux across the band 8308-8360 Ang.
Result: 12.6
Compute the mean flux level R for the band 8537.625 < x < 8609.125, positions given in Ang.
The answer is 11.6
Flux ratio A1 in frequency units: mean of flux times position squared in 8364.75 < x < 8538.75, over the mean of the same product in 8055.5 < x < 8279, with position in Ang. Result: 1.01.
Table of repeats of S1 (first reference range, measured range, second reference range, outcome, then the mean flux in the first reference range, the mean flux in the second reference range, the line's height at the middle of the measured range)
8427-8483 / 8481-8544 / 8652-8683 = 0.01 mag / 12.5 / 11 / 12.1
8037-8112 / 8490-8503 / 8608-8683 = 0.03 mag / 13.3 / 11.7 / 12.1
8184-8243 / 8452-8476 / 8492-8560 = -0.05 mag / 12.9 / 11.7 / 11.9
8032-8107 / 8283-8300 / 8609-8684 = -0.03 mag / 13.3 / 11.7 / 12.7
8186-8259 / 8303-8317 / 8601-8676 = 0.00 mag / 12.9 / 11.7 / 12.6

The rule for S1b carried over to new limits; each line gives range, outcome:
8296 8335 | 12.7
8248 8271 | 12.9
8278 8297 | 13.1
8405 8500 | 12.5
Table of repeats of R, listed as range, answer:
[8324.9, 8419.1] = 12.6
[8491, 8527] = 12.2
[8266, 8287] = 13.2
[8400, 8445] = 12.7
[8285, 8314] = 12.9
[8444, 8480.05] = 12.4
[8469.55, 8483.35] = 12.5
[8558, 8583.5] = 12.1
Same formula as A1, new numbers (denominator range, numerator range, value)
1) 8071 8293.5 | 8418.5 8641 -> 1.00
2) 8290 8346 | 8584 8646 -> 1.02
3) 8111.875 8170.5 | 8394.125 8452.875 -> 1.01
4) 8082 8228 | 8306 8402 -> 1.01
